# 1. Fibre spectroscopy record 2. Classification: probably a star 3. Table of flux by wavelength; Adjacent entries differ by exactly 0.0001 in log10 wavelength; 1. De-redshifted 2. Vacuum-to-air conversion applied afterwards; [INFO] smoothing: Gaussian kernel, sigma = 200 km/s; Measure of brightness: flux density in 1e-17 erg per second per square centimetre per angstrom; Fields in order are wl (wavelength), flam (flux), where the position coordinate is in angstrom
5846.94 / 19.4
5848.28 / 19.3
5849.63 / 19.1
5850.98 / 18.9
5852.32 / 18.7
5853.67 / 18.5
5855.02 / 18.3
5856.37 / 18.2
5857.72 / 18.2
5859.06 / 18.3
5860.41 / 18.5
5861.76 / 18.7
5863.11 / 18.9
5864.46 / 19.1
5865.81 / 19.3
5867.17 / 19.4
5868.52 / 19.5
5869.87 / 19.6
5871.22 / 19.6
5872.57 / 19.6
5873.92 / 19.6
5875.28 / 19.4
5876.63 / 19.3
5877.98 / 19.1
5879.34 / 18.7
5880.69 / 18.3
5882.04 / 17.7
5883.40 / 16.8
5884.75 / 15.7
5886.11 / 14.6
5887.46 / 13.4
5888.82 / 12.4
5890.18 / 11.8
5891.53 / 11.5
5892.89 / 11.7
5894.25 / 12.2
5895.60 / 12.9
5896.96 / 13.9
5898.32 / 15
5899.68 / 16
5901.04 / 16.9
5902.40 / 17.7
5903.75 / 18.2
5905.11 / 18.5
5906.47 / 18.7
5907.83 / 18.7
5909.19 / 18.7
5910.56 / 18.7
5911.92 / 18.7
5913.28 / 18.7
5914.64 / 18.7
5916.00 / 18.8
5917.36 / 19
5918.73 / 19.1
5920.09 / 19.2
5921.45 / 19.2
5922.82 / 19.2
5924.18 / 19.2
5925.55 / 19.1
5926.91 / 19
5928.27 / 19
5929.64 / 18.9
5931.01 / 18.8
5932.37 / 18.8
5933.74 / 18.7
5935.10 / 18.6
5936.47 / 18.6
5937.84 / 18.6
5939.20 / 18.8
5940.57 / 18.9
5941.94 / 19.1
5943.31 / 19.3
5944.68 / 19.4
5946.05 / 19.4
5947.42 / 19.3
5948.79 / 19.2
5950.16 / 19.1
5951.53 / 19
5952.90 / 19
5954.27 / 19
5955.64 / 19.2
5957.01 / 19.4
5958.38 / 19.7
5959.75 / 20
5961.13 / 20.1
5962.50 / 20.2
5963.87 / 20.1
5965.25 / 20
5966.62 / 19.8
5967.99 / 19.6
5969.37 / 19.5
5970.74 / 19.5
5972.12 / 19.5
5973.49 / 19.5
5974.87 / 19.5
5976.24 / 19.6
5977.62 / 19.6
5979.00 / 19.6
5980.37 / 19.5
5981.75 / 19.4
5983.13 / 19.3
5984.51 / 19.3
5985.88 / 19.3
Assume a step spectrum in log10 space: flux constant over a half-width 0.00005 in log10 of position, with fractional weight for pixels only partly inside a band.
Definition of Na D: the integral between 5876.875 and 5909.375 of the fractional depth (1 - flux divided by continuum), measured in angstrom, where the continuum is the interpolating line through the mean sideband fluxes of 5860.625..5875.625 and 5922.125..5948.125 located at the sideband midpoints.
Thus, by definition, 5.73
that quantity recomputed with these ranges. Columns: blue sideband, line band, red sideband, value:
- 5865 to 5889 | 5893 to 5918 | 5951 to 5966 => 2.0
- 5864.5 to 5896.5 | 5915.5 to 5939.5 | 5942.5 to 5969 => -0.6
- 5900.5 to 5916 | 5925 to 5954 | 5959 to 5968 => 0.5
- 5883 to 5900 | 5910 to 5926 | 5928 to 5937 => -1.9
